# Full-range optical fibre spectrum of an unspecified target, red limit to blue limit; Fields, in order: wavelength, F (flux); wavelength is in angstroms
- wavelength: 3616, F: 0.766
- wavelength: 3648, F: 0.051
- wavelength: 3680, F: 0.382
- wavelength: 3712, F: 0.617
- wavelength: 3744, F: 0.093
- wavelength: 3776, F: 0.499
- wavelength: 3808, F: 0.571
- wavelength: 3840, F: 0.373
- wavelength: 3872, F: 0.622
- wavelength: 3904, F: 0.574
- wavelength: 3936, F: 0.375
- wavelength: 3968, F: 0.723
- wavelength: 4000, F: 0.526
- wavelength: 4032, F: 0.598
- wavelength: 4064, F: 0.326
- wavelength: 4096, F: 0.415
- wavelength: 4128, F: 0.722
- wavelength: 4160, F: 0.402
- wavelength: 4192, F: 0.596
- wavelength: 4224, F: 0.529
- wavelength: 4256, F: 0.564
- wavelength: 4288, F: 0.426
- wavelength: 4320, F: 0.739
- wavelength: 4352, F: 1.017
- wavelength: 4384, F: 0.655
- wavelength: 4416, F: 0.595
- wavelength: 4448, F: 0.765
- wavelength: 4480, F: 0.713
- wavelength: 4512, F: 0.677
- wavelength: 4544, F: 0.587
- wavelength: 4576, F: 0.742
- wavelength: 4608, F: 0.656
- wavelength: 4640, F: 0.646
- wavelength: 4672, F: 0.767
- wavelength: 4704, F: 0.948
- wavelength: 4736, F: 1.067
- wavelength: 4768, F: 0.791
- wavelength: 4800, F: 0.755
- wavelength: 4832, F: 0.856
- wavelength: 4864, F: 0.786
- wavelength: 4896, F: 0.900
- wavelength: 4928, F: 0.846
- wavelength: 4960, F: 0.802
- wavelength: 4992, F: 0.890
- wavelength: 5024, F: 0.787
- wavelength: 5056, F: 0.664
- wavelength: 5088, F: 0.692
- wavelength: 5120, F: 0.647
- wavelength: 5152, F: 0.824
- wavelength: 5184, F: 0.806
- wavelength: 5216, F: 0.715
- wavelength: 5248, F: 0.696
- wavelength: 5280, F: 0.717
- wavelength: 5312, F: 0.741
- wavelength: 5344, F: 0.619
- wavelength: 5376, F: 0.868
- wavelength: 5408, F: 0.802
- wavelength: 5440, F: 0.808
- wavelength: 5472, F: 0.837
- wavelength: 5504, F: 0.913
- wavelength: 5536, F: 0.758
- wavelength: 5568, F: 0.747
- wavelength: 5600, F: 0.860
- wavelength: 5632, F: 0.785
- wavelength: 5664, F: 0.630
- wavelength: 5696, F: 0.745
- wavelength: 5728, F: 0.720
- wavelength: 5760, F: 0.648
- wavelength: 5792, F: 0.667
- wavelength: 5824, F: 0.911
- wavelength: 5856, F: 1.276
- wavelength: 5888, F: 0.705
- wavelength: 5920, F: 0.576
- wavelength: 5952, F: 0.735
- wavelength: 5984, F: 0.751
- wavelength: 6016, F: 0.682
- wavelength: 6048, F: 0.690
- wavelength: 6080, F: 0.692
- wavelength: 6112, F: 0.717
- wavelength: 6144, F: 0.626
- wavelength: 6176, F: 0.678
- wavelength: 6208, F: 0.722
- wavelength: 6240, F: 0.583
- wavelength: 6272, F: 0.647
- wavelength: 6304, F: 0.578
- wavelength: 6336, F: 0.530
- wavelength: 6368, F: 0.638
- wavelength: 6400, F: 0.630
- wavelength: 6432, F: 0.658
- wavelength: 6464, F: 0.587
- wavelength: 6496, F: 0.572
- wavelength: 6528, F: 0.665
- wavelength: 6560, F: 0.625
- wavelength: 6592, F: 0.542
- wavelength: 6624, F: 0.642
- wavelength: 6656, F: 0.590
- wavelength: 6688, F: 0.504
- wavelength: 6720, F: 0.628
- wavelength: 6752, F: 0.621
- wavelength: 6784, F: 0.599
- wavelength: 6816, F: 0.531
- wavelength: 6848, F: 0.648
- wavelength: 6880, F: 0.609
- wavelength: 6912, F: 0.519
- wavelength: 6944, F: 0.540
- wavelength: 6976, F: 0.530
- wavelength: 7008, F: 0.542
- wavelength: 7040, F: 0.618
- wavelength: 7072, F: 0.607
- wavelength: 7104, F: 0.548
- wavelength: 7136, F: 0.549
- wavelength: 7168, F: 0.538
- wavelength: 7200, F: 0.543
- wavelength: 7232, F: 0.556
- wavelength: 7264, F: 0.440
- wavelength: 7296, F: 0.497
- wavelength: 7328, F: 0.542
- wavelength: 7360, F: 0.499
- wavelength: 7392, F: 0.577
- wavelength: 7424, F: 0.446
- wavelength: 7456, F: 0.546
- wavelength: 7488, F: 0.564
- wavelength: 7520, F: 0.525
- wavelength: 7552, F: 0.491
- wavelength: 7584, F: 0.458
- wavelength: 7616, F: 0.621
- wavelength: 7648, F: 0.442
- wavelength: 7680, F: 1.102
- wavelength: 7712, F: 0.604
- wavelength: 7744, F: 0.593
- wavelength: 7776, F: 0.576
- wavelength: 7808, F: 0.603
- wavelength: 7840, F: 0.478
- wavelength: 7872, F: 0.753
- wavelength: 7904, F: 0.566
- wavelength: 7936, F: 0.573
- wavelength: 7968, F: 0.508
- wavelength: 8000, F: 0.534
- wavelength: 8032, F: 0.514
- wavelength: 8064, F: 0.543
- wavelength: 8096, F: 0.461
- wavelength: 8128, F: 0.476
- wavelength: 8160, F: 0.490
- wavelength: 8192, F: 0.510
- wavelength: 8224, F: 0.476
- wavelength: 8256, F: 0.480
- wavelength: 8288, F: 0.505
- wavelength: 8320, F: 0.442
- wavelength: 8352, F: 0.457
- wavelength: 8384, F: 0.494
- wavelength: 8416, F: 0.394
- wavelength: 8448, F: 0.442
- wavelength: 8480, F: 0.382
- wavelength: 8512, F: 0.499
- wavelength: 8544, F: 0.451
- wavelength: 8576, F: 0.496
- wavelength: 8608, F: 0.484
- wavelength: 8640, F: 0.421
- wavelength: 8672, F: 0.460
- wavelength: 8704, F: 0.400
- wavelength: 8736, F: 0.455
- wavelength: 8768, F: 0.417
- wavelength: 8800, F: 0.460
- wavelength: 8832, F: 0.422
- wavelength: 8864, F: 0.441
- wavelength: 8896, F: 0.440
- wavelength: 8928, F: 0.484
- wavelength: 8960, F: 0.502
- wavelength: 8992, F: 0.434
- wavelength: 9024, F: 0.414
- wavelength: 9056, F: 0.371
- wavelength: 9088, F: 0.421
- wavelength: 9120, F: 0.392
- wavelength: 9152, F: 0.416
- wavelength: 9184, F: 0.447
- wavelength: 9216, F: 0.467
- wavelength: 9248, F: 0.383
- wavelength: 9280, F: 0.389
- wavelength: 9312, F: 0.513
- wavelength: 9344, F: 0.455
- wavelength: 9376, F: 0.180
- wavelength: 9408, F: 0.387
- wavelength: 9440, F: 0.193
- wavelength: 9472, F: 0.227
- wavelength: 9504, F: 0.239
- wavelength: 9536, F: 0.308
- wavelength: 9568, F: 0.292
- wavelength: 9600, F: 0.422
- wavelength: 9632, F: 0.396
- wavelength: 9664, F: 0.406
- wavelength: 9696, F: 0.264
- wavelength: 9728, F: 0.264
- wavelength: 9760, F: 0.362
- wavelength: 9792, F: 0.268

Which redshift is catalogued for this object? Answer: 0.17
